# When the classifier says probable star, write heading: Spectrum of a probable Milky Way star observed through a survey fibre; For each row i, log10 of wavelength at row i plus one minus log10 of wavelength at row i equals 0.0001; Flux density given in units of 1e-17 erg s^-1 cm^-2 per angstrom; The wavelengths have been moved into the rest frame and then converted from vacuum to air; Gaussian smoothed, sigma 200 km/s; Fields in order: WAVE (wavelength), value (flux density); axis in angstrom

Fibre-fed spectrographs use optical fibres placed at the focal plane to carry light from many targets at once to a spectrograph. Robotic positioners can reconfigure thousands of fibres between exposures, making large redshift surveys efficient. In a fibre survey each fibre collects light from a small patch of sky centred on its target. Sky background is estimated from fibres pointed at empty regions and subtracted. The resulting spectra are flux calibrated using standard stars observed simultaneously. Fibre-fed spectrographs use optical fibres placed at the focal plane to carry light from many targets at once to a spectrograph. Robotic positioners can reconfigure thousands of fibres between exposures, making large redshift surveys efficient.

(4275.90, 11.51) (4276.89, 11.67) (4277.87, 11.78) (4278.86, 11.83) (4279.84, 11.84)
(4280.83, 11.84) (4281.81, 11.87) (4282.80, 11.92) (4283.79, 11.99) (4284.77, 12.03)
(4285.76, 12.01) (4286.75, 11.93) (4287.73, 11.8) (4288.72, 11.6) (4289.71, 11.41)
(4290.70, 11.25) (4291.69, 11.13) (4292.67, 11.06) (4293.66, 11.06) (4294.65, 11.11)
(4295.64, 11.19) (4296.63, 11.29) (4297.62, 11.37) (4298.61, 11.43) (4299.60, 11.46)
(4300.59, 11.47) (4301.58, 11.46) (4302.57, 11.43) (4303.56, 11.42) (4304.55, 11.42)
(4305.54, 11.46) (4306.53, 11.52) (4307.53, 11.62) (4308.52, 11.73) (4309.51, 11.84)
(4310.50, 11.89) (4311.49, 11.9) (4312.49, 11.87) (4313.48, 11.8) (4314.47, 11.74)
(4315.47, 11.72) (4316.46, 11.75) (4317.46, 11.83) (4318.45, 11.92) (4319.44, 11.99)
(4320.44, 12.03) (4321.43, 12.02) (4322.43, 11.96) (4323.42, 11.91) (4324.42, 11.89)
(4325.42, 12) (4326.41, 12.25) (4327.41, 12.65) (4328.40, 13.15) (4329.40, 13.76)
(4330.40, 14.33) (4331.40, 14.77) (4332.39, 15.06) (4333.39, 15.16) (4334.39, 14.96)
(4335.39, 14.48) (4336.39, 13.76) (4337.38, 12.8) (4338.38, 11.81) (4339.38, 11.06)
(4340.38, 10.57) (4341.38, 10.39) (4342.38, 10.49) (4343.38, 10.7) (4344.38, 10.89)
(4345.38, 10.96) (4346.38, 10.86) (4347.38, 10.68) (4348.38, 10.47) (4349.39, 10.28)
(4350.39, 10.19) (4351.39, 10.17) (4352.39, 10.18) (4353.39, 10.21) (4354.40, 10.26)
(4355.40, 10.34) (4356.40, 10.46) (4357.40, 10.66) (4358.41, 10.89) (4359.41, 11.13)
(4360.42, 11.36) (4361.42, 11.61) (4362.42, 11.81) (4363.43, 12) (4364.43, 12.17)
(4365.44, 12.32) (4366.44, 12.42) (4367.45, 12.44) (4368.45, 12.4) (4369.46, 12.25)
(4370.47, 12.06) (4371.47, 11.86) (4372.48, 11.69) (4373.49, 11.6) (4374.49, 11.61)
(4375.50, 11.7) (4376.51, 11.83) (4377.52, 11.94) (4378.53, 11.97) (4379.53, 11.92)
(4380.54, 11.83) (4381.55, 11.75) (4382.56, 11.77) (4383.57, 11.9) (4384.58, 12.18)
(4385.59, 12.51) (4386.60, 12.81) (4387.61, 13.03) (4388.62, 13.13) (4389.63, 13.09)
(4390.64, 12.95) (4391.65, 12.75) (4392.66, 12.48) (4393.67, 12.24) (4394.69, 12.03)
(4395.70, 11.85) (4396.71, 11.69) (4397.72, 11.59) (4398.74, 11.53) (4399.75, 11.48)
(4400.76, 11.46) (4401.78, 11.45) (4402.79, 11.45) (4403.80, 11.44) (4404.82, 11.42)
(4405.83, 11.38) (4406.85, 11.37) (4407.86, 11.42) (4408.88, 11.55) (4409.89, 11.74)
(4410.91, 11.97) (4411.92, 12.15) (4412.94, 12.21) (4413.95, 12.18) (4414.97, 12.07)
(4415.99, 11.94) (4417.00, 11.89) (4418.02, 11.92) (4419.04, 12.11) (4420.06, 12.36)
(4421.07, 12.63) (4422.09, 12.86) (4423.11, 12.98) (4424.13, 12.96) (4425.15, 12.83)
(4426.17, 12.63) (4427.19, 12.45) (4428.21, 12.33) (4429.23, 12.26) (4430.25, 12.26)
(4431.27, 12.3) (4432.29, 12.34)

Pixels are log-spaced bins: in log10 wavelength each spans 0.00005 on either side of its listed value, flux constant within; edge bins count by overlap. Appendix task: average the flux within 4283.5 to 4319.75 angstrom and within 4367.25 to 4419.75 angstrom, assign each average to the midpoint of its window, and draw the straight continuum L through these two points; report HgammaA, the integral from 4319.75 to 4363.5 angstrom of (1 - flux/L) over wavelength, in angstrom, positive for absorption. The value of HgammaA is -0.2 angstrom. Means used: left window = 11.6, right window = 12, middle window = 11.8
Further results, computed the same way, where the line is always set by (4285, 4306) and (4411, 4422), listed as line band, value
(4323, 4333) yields -1.36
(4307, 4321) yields -0.35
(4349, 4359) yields 1.20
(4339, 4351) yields 1.14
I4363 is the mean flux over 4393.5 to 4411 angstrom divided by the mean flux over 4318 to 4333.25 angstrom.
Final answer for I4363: 0.9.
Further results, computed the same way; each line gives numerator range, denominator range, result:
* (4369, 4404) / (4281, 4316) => 1.04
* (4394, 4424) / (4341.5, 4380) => 1.05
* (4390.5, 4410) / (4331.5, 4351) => 0.98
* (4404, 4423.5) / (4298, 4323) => 1.02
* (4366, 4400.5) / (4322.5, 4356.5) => 1.02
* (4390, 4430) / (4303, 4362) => 1.02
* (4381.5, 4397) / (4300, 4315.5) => 1.07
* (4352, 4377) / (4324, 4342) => 0.88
